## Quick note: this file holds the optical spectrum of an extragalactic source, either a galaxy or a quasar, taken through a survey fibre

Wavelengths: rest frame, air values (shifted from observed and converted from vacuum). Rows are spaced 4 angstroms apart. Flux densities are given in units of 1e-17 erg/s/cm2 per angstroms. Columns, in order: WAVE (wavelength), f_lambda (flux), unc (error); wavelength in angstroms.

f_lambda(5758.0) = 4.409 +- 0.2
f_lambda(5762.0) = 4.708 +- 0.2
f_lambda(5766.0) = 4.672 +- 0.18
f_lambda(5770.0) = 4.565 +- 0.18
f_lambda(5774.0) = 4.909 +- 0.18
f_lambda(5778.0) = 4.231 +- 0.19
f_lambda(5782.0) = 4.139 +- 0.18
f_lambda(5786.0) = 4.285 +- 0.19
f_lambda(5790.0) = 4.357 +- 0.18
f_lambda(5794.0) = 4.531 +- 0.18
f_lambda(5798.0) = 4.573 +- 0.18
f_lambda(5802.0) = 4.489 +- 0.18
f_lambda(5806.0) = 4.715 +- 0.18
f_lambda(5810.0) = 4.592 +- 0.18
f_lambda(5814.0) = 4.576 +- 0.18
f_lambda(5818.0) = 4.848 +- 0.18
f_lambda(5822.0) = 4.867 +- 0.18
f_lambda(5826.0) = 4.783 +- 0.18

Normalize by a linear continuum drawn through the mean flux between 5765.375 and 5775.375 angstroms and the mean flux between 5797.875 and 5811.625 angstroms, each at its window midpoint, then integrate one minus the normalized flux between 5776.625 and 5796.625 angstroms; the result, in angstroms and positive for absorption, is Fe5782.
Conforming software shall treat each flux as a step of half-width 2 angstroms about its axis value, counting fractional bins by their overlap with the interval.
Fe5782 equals 1.44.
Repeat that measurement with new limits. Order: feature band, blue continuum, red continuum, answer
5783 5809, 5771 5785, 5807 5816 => 0.2 angstroms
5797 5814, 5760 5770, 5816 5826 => 0.7 angstroms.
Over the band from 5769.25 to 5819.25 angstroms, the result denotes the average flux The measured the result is 4.52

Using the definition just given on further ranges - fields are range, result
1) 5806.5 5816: 4.6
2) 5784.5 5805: 4.46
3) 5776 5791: 4.25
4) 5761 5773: 4.67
